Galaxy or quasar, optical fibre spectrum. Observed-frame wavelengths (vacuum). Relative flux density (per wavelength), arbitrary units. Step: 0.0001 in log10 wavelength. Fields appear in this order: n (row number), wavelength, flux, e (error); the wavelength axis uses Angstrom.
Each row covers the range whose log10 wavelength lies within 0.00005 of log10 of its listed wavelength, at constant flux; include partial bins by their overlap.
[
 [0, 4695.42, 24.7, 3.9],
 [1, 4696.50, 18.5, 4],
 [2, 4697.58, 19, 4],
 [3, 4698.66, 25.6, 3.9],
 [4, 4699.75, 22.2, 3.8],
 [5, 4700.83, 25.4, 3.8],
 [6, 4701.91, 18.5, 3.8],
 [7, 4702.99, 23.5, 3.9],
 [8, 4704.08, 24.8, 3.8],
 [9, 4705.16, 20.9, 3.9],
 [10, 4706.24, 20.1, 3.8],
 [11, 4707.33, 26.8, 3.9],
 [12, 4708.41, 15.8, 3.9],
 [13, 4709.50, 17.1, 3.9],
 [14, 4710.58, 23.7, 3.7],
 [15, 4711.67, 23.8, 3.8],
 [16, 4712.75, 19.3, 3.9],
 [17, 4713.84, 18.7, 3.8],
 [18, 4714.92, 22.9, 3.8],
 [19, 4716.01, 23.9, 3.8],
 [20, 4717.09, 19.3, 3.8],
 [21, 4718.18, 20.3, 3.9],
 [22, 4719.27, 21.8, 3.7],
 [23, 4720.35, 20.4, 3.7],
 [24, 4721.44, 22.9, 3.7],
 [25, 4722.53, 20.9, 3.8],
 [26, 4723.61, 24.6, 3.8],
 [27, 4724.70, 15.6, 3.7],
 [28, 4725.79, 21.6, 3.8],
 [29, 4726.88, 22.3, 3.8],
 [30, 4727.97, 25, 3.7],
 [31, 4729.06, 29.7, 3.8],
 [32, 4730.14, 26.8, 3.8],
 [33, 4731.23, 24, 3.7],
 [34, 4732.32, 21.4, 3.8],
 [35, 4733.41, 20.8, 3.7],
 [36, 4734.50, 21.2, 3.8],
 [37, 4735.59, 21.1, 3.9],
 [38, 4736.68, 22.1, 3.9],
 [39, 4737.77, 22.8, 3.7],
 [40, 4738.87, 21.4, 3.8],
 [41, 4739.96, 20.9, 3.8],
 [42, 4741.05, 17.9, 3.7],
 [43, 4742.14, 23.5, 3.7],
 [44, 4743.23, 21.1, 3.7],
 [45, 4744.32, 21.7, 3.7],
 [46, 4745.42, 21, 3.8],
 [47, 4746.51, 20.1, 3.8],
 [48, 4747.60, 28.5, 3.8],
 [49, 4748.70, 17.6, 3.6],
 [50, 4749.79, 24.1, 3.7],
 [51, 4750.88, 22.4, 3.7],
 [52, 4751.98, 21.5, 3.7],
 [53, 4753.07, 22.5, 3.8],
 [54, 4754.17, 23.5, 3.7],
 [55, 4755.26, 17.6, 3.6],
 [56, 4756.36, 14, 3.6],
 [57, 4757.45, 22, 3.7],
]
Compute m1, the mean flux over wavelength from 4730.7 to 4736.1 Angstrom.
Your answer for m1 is 21.7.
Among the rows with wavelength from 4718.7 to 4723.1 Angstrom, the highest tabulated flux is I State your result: 22.9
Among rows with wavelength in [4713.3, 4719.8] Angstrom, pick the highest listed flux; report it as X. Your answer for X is 23.9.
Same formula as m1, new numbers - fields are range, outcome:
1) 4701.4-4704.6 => 22.3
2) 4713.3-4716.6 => 21.8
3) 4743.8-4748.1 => 22.8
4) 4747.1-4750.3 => 23.3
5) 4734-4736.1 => 21.2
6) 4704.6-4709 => 20.9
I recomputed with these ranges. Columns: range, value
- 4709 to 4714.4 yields 23.8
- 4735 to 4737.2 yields 22.1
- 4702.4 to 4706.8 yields 24.8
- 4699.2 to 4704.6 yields 25.4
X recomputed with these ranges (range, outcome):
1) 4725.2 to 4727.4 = 22.3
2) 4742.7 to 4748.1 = 28.5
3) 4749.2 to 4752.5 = 24.1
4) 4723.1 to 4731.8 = 29.7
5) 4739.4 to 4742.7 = 23.5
